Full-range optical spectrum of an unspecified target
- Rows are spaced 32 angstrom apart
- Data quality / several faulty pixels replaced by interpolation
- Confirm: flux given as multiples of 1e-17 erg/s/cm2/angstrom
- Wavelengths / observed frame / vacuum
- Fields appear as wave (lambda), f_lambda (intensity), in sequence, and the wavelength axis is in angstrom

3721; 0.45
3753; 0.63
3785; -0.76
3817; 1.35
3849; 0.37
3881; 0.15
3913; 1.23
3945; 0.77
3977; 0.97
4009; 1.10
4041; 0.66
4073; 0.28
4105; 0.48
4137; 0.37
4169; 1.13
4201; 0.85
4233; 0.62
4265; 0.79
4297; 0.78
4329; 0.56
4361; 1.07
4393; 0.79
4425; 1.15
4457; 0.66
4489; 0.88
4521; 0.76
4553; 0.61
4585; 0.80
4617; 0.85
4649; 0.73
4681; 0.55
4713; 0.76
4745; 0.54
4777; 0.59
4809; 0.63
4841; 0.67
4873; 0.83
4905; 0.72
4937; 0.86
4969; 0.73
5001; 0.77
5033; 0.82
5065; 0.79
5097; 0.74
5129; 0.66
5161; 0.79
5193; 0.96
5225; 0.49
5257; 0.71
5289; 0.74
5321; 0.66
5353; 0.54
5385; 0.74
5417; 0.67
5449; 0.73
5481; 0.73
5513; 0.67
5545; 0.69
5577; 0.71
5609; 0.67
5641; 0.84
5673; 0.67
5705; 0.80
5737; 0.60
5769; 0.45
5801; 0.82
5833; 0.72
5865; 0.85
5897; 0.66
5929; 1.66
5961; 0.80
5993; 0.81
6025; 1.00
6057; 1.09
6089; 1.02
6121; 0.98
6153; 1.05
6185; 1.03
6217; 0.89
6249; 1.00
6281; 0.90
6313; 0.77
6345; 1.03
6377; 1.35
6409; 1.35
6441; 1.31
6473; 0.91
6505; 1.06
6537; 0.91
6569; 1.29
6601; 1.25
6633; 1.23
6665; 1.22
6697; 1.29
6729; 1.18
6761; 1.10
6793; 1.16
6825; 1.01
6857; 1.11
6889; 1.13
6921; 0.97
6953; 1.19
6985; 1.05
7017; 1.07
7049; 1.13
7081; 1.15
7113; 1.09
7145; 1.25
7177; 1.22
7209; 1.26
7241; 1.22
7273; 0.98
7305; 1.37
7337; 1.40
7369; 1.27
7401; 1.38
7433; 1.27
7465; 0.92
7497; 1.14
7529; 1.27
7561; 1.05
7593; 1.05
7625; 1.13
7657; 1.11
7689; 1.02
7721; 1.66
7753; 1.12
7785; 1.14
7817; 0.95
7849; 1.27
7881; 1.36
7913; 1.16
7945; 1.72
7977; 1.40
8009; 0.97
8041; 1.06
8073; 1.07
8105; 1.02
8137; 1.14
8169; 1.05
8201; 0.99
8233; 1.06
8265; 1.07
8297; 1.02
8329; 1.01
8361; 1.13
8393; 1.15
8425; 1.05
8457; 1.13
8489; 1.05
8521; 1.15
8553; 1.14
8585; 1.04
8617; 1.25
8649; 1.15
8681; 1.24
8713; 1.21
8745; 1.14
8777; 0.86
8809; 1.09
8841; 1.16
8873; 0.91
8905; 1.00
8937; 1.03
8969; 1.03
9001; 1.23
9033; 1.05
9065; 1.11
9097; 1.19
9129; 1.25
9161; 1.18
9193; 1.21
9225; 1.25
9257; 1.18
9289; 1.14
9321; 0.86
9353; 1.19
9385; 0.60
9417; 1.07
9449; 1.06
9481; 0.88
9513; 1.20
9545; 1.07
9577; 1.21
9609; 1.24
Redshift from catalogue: 0.59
